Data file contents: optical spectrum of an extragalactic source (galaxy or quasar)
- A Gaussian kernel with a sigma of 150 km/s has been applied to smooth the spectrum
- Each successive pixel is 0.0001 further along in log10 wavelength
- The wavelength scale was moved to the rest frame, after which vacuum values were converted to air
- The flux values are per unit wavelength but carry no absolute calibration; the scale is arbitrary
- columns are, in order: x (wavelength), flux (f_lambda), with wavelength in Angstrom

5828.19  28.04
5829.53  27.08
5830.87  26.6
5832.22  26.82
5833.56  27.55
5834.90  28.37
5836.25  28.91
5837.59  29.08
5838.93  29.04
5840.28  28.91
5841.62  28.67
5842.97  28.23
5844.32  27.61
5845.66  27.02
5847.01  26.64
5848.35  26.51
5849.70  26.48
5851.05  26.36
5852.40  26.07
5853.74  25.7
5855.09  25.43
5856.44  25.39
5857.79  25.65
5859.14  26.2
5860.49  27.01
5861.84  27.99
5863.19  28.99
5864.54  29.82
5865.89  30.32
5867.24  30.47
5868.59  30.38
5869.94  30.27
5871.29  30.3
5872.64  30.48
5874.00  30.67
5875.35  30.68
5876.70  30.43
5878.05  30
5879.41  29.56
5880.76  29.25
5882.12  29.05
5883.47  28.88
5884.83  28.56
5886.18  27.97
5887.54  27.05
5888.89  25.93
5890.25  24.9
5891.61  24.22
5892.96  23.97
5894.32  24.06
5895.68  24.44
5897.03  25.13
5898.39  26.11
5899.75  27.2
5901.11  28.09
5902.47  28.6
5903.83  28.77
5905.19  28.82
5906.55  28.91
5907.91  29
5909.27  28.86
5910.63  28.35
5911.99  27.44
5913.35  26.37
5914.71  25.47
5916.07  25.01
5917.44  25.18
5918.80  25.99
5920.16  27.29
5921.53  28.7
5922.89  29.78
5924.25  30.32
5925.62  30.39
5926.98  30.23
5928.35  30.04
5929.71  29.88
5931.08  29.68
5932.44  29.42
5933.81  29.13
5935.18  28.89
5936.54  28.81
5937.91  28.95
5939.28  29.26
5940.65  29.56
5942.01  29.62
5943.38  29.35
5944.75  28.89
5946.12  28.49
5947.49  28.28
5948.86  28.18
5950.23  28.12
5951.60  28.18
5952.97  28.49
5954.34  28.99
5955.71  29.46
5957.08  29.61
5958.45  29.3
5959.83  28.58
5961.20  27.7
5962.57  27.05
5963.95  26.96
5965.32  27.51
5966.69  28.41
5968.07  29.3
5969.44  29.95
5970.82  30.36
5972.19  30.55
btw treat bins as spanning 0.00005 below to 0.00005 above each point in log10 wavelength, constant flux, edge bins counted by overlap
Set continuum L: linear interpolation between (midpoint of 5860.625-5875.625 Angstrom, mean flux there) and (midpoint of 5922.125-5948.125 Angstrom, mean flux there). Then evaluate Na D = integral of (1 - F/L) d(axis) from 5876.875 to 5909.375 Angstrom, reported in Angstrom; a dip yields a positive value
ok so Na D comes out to 2.5 Angstrom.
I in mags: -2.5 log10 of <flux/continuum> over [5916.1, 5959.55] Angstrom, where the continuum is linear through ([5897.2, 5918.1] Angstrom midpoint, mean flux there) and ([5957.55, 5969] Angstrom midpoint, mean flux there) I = -0.04 mag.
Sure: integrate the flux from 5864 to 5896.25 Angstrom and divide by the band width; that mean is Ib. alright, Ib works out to 28.4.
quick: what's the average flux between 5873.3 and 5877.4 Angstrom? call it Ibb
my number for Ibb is 30.6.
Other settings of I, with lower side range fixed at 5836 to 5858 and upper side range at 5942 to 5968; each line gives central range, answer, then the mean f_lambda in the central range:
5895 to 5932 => 0.00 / 27.9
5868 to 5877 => -0.11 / 30.5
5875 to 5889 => -0.05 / 28.9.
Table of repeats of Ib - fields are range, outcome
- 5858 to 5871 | 29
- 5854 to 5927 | 27.9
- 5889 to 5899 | 24.7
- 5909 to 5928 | 27.8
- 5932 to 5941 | 29.1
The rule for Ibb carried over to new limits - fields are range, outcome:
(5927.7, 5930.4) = 30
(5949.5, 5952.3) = 28.2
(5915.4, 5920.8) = 25.8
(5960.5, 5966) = 27.3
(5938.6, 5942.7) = 29.5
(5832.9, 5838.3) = 28.5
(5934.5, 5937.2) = 28.9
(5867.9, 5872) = 30.4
